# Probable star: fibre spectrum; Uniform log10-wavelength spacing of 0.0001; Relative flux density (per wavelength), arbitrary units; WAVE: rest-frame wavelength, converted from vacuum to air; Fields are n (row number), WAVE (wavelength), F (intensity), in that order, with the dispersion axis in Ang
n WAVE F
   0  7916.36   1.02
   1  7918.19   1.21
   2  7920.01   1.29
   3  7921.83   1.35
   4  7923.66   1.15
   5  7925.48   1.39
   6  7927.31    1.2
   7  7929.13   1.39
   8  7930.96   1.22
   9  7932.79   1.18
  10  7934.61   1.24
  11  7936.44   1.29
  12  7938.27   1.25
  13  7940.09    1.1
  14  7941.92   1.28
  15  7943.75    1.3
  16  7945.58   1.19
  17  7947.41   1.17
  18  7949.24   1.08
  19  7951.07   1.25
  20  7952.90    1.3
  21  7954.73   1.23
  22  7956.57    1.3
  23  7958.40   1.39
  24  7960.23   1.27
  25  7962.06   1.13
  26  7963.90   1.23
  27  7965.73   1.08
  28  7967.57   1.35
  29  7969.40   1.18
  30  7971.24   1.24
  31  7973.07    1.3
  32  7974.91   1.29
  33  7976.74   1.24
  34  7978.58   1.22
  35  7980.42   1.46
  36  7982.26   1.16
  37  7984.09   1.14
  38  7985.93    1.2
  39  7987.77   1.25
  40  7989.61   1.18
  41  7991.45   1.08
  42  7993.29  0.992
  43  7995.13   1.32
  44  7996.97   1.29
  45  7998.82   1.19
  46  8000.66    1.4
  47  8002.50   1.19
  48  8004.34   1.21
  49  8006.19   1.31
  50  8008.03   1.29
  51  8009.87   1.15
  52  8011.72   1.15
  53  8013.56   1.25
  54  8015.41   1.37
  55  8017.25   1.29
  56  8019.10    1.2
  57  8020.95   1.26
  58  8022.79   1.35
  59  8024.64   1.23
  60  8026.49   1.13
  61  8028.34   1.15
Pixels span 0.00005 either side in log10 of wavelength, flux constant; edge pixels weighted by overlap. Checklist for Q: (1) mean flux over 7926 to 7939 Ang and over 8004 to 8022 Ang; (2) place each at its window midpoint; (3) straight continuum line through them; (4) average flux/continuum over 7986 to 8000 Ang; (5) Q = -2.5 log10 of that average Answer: 0.055 mag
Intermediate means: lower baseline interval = 1.26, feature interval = 1.19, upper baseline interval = 1.25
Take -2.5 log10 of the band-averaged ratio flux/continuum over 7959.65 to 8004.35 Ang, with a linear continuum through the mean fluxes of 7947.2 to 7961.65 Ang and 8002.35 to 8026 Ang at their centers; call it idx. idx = 0.02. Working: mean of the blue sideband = 1.25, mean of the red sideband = 1.25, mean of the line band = 1.22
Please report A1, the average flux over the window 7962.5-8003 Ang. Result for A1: 1.23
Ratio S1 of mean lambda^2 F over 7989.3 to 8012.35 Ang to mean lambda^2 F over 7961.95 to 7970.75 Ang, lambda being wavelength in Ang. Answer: 1.02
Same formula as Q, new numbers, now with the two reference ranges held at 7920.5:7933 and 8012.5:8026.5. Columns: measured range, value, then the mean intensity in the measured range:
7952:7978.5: 0.017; 1.25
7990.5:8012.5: 0.047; 1.21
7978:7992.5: 0.053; 1.21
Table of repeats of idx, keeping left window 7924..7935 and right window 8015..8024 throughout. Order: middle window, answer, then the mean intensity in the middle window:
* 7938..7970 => 0.04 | 1.23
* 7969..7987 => 0.03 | 1.24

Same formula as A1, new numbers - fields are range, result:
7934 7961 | 1.24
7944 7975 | 1.23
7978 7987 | 1.24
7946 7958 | 1.23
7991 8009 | 1.23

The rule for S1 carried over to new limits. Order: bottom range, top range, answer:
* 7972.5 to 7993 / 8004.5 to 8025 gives 1.04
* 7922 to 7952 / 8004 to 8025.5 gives 1.04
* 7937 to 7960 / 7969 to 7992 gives 1.00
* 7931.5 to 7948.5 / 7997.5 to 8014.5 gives 1.03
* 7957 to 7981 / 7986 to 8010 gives 0.98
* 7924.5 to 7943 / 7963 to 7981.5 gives 1.01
